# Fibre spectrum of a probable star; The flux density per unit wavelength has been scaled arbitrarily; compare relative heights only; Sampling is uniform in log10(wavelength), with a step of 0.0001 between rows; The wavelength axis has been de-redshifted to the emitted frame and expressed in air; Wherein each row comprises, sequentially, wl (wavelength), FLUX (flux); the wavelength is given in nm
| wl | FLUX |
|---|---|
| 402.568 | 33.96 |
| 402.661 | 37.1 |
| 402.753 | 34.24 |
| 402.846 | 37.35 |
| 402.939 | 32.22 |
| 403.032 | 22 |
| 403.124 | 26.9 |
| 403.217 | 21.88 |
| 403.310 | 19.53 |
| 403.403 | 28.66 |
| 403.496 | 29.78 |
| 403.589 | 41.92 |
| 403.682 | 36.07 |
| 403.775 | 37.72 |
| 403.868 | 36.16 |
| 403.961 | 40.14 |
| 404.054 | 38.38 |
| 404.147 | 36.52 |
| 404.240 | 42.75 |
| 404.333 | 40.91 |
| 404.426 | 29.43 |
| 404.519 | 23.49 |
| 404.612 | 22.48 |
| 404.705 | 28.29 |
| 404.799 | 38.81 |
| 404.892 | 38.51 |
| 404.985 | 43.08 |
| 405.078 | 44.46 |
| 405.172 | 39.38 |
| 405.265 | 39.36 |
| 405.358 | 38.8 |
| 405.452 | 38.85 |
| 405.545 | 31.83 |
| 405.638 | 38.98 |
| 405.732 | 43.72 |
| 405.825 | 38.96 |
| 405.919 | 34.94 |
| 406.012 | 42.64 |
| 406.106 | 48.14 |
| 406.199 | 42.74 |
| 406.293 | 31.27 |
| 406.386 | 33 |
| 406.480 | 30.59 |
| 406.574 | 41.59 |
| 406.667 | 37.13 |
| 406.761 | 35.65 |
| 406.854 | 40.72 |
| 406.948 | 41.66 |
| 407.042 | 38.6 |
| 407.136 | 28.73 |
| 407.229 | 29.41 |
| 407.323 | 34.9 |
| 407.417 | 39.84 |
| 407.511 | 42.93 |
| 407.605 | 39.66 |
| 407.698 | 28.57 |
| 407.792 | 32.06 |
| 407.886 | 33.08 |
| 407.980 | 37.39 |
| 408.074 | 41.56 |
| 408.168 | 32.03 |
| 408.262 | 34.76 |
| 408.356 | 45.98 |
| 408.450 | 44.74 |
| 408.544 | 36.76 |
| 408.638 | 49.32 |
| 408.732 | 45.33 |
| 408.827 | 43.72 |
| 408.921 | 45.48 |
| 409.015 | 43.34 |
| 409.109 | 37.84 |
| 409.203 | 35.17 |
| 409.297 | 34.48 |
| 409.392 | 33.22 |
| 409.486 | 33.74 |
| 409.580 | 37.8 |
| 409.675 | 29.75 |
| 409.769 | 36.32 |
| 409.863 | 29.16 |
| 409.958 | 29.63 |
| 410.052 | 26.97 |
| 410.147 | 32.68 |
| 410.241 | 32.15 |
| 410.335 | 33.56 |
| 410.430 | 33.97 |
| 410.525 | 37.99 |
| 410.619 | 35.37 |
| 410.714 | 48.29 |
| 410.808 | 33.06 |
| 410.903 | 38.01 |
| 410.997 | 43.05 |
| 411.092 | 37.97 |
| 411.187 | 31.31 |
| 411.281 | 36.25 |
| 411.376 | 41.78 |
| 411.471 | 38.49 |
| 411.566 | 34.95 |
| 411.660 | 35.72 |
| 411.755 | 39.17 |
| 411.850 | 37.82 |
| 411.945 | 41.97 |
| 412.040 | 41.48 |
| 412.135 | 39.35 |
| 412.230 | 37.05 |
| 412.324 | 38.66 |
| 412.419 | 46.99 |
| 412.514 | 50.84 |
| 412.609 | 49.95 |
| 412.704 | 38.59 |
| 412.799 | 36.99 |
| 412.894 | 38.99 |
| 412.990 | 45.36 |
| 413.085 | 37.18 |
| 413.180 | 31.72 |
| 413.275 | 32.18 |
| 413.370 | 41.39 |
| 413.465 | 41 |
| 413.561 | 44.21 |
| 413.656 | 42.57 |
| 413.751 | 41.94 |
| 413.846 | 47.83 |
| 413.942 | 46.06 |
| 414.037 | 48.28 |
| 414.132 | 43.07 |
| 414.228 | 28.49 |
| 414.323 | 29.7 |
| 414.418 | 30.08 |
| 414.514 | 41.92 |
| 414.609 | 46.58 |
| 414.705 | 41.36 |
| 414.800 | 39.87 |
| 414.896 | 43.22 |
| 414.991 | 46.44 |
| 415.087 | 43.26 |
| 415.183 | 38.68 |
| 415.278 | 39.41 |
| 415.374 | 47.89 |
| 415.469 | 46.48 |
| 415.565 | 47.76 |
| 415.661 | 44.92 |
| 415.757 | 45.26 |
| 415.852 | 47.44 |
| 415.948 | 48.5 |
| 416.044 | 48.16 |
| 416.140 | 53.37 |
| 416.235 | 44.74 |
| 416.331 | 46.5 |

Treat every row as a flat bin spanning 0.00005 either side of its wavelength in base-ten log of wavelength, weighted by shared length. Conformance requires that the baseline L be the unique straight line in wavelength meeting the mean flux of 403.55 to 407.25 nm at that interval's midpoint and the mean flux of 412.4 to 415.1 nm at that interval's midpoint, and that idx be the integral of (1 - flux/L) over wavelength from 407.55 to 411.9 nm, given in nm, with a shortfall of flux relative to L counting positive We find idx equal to 0.25 nm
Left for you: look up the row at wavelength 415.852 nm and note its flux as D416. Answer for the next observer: 47.44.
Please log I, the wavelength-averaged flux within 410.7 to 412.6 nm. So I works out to 39.7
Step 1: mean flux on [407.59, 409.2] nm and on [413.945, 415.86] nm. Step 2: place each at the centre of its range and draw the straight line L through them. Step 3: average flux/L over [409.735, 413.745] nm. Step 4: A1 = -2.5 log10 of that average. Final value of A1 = 0.072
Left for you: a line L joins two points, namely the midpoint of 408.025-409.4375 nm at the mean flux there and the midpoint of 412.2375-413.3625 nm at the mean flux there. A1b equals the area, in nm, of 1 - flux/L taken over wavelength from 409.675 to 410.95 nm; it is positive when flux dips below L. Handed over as 0.19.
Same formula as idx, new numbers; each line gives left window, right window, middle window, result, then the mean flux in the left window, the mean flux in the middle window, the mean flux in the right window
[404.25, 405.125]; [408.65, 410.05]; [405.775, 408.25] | -0.074 nm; 34.7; 36.8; 36.8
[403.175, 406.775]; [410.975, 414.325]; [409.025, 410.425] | 0.189 nm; 36.1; 33.3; 40.1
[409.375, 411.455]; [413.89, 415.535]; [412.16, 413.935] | -0.113 nm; 35.2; 41.4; 41.3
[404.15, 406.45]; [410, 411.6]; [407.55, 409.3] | -0.120 nm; 37.2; 39.2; 36.2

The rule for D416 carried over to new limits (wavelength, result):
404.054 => 38.38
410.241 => 32.15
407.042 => 38.6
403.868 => 36.16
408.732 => 45.33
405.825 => 38.96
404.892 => 38.51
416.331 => 46.5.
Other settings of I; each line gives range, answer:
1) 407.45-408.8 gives 38.9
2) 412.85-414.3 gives 40.5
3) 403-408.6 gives 36.1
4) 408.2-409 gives 43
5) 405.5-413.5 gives 37.8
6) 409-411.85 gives 35.7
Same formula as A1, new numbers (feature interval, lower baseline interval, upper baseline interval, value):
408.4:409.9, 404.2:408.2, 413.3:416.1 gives 0.01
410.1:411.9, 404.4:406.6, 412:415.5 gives 0.08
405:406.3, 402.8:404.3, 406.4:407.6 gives -0.13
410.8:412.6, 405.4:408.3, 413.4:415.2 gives 0.01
